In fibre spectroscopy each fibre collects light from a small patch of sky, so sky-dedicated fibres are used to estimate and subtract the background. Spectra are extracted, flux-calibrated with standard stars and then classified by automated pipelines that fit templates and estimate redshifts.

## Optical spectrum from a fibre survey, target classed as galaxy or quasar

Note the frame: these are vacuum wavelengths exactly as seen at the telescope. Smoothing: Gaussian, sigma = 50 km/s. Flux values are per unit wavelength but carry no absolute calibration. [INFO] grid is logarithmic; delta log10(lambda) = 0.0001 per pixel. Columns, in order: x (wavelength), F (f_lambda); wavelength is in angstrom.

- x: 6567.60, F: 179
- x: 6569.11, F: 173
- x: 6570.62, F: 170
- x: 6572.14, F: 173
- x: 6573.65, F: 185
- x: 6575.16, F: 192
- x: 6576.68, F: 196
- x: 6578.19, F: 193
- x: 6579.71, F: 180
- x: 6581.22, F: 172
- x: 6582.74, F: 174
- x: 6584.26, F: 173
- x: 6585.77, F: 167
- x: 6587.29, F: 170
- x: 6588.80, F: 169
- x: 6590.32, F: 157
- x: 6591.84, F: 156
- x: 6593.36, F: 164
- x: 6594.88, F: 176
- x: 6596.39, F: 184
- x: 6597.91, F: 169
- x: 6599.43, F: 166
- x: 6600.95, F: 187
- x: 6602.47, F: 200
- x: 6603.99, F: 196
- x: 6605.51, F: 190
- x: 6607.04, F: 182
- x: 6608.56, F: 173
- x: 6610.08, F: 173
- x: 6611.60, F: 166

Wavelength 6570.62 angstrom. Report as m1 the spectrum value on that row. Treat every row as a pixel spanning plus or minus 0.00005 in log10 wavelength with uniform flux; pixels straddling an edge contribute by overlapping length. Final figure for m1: 170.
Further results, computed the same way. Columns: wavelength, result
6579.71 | 180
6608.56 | 173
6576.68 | 196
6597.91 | 169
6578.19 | 193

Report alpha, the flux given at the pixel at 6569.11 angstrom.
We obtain 173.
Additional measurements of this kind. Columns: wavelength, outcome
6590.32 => 157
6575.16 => 192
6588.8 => 169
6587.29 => 170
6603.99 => 196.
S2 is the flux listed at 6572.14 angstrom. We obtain 173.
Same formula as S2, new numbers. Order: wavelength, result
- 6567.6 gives 179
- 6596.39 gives 184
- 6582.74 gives 174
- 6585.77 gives 167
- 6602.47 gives 200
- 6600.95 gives 187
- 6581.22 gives 172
